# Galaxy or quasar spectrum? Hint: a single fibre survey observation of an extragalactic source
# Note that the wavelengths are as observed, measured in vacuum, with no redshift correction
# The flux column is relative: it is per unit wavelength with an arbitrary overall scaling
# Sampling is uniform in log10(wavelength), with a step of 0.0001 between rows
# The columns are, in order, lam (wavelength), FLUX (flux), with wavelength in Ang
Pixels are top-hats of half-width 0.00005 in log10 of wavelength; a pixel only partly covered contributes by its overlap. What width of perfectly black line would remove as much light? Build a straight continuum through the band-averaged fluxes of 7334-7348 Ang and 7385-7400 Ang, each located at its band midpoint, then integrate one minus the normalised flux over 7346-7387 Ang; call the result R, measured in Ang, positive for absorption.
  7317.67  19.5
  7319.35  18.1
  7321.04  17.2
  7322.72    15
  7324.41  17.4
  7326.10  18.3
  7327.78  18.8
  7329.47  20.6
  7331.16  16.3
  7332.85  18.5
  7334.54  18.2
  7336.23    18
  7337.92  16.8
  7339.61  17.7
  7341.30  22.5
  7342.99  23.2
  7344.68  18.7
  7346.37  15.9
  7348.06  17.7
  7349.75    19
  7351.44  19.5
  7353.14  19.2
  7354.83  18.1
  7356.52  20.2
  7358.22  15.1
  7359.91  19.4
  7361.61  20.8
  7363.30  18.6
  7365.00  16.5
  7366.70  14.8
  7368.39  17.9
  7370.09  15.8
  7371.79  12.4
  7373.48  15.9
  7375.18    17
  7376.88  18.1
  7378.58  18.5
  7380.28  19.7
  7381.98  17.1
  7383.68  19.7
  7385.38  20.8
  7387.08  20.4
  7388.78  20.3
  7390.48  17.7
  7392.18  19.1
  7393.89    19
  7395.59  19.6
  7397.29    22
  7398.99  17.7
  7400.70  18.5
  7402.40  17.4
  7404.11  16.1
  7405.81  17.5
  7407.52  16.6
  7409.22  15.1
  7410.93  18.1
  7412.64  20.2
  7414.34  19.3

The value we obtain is 2.8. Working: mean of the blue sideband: 18.8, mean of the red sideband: 19.6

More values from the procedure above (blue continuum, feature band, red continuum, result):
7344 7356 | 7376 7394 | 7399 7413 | -1.4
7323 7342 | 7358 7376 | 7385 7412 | 1.6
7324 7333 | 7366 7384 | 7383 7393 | 2.3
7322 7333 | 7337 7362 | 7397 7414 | -1.5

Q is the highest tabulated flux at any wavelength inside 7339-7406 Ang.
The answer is 23.2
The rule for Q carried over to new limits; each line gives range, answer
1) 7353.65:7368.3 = 20.8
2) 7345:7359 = 20.2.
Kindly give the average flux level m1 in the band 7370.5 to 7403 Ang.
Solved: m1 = 18.4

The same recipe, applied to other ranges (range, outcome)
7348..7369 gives 18.2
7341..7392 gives 18.3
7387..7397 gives 19.4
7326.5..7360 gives 18.7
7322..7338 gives 17.8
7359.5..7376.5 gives 16.9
